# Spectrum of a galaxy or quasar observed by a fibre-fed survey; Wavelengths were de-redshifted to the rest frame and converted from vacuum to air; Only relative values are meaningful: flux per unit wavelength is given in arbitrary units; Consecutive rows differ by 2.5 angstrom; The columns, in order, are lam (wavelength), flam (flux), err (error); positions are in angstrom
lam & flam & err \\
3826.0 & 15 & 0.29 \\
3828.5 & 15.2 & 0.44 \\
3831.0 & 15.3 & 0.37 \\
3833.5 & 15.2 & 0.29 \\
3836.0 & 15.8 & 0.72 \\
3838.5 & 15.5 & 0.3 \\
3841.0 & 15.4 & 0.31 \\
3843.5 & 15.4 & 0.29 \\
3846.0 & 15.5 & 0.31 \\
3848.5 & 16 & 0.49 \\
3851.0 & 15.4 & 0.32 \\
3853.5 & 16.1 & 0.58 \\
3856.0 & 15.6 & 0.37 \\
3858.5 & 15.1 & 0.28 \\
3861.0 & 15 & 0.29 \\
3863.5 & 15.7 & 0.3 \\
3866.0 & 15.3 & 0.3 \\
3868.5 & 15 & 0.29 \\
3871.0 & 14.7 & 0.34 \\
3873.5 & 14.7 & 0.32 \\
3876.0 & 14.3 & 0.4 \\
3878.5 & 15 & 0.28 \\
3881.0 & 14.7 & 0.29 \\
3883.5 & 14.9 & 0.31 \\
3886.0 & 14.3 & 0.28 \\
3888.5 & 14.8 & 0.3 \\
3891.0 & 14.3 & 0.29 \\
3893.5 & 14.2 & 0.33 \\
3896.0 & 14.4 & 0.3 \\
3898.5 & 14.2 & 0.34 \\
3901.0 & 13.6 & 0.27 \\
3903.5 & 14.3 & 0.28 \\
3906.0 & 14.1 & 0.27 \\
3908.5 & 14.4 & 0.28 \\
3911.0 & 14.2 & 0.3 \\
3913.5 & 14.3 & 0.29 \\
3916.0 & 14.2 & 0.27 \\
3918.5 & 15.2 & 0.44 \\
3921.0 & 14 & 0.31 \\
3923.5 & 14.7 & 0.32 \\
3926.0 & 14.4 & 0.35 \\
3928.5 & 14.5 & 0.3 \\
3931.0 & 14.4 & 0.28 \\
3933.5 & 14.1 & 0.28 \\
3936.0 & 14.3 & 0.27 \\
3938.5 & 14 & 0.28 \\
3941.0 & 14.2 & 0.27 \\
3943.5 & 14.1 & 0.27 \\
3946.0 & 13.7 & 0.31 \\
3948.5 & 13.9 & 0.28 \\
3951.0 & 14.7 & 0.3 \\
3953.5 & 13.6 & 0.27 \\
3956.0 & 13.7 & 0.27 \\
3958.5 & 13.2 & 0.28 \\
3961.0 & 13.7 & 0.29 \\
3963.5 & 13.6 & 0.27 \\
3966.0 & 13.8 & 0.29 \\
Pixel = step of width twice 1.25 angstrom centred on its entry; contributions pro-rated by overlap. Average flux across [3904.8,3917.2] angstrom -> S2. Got 14.2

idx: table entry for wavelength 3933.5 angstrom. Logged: 14.1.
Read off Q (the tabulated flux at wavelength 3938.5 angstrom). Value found 14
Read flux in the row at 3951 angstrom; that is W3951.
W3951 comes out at 14.7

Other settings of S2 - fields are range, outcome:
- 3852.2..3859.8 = 15.6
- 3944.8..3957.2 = 13.9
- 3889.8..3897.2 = 14.3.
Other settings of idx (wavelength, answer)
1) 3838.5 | 15.5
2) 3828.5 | 15.2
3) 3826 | 15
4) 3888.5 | 14.8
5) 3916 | 14.2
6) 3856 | 15.6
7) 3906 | 14.1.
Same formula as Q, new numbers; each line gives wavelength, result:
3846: 15.5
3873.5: 14.7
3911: 14.2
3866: 15.3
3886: 14.3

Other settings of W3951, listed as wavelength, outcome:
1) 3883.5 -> 14.9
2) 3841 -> 15.4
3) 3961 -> 13.7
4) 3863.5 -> 15.7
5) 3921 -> 14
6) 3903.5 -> 14.3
